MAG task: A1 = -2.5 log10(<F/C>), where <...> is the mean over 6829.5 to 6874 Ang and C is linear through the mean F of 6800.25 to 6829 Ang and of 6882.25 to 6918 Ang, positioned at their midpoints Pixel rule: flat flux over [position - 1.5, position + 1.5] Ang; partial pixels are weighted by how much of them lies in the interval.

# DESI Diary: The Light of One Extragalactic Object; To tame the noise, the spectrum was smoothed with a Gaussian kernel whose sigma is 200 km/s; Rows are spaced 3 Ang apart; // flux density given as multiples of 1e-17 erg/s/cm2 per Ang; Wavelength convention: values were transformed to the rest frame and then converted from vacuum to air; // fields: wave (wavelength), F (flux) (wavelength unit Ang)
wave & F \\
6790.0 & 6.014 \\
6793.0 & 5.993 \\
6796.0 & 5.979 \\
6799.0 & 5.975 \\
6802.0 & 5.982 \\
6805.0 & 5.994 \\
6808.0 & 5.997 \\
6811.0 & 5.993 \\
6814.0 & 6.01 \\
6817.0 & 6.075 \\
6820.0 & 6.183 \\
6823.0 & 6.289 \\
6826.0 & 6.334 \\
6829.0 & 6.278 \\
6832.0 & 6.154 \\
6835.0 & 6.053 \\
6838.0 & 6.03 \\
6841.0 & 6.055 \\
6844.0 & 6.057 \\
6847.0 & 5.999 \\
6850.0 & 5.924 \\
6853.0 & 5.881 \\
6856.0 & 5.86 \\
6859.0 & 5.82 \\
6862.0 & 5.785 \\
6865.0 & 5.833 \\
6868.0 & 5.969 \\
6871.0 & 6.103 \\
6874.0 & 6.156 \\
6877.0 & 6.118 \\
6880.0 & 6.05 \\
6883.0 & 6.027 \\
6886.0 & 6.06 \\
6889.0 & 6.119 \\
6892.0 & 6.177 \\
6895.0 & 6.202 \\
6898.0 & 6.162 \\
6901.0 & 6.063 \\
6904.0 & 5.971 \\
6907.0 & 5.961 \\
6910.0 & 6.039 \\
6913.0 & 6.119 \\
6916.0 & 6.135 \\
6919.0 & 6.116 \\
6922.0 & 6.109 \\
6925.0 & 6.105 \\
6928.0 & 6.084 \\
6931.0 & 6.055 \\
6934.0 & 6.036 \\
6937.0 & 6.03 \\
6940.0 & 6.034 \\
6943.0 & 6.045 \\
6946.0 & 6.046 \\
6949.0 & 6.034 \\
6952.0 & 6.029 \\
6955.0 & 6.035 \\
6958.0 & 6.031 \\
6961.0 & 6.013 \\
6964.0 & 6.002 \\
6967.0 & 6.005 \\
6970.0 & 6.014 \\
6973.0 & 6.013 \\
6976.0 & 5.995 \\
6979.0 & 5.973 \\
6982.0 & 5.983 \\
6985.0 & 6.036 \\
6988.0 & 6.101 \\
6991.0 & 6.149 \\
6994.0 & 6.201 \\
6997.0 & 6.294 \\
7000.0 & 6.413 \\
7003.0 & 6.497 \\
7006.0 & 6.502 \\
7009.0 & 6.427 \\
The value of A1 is 0.02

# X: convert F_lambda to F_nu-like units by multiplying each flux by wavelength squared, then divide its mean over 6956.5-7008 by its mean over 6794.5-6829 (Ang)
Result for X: 1.06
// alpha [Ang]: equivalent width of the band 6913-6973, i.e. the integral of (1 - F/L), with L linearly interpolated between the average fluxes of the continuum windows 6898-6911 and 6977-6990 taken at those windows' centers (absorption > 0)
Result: -0.3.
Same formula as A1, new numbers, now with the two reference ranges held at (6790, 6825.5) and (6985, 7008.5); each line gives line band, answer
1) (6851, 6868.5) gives 0.05 mag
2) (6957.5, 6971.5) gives 0.04 mag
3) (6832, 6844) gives 0.01 mag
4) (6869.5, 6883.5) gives 0.01 mag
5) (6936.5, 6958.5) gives 0.03 mag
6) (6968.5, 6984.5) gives 0.05 mag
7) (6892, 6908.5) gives 0.02 mag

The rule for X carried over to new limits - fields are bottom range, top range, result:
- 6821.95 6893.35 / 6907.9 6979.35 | 1.03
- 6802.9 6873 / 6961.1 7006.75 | 1.06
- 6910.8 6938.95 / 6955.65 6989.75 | 1.00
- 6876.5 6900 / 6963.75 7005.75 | 1.03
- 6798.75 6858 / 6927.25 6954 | 1.03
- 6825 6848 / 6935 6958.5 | 1.02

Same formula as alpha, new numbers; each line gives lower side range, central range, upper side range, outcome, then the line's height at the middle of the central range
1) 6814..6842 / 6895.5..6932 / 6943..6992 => -0.02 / 6.08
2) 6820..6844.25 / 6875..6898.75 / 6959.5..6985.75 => -0.05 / 6.1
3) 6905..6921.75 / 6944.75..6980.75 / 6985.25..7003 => 0.93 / 6.18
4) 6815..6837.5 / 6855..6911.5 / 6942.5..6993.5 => 0.89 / 6.12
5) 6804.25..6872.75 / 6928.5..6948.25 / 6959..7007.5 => 0.19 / 6.1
